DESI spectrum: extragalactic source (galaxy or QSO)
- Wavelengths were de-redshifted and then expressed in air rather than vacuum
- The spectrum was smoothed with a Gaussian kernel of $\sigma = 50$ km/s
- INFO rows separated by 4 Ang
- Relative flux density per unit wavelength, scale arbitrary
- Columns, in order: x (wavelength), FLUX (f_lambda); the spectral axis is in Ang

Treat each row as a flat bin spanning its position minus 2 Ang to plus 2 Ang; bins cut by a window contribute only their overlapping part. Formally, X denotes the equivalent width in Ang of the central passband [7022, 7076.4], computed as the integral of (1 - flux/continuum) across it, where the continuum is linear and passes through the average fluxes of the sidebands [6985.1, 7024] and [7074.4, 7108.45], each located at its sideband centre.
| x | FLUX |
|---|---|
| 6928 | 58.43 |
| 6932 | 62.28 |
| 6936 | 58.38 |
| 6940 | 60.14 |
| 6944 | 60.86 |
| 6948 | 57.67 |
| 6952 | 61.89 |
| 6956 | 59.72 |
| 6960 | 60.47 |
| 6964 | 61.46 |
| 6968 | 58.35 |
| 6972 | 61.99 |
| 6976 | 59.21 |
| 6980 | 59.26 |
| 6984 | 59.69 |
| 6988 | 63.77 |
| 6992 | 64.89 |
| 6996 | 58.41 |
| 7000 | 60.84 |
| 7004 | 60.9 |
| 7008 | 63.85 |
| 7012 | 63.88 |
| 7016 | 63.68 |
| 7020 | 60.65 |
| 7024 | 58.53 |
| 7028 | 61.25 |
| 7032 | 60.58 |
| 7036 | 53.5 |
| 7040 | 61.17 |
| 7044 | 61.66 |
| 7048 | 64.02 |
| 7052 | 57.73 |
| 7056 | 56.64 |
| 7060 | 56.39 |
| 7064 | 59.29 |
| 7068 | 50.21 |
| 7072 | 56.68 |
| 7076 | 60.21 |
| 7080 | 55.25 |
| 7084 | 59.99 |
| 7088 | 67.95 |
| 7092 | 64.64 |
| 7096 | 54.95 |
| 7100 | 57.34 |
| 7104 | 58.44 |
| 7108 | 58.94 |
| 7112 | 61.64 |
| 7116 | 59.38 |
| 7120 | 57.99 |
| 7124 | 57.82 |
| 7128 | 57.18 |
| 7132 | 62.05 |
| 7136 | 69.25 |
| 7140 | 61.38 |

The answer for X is 2.3 Ang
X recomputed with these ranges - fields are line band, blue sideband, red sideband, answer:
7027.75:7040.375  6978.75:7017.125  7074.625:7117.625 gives 0.5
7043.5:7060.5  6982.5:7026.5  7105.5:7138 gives 0.5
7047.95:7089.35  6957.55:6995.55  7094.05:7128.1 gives 0.6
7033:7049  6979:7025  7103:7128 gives 0.2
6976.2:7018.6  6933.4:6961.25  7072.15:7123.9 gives -1.4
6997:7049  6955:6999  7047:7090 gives -1.3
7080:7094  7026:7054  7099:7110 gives -1.0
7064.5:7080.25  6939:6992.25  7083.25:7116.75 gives 1.2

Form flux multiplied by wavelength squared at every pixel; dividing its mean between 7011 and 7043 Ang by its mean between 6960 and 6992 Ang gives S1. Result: 1.0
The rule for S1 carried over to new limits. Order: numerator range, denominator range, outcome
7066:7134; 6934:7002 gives 1.01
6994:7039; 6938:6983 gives 1.02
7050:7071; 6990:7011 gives 0.92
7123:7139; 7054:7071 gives 1.13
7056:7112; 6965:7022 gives 0.98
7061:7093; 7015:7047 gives 0.99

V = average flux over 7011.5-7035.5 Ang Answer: 60.8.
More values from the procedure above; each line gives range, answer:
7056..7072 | 55.6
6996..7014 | 61.9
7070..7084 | 57.8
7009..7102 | 59.4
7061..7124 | 58.8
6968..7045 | 60.9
